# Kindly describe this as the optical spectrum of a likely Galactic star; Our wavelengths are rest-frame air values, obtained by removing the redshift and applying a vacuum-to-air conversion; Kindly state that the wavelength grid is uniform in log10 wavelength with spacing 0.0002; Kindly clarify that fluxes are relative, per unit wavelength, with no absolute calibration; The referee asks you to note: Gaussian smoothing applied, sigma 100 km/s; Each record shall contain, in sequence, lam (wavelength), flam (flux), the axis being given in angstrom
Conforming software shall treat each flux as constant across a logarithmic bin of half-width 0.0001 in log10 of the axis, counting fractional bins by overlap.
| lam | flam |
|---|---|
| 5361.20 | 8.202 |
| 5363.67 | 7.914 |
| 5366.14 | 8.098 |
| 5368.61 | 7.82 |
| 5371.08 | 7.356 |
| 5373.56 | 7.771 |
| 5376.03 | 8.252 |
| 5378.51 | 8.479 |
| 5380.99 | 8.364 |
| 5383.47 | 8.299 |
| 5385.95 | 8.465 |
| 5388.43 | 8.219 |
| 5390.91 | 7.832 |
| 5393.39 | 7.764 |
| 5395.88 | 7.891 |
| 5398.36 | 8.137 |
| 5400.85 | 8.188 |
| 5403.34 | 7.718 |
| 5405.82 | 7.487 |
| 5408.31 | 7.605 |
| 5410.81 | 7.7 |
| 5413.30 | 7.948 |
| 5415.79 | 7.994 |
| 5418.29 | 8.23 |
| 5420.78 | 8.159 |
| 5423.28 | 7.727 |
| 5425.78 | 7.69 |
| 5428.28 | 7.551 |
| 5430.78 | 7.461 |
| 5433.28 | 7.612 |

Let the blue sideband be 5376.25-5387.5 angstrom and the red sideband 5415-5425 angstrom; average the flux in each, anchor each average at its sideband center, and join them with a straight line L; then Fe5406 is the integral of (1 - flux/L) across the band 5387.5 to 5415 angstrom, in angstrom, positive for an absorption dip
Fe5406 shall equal 1.1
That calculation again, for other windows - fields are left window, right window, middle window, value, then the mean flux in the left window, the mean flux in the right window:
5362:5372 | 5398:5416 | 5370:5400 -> -0.9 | 7.83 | 7.82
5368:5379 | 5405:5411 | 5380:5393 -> -0.7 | 7.9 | 7.58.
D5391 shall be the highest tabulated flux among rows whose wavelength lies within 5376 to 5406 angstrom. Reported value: 8.479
